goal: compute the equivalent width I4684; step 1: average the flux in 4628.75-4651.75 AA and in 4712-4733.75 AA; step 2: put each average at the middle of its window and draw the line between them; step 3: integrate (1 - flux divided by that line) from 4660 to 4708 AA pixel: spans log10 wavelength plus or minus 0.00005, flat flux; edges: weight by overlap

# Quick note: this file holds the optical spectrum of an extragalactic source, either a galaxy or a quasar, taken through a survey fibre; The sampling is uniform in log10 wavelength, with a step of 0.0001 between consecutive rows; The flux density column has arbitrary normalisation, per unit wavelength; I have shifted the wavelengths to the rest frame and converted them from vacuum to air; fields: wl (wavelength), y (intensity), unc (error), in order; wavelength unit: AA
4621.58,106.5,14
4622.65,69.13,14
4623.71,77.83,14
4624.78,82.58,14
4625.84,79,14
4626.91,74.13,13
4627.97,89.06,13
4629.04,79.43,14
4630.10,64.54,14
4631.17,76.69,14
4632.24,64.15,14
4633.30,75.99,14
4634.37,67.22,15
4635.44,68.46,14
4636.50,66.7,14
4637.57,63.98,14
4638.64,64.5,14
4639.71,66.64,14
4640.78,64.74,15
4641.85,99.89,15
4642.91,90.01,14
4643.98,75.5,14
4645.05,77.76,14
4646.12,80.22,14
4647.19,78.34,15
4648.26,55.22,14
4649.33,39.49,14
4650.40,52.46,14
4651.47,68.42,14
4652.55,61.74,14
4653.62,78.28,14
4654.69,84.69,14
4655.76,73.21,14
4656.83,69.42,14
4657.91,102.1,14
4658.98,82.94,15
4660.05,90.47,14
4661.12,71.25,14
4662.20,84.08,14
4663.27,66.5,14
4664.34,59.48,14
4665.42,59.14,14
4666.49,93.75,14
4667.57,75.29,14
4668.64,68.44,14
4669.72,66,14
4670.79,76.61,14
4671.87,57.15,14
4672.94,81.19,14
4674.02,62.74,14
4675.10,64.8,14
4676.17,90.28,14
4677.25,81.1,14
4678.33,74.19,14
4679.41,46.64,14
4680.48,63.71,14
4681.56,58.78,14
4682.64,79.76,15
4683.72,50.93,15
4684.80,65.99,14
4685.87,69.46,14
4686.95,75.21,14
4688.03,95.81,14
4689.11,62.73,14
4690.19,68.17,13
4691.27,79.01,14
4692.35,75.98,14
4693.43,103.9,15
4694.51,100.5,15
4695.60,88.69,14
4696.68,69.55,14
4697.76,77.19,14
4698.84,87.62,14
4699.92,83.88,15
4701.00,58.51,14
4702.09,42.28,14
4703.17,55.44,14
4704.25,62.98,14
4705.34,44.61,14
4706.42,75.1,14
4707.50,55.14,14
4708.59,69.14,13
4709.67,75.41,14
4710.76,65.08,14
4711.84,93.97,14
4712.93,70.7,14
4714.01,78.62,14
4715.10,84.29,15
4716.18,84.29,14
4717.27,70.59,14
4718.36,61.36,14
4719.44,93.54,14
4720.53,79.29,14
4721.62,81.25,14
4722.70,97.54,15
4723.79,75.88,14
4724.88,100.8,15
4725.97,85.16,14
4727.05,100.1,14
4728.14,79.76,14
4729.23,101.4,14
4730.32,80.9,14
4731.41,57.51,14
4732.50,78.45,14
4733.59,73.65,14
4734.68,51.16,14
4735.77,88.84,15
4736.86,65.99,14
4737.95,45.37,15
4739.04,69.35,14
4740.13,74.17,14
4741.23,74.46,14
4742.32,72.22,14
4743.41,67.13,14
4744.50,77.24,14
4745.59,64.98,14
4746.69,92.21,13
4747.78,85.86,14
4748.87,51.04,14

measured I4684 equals 3.1 AA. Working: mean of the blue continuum 70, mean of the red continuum 82.1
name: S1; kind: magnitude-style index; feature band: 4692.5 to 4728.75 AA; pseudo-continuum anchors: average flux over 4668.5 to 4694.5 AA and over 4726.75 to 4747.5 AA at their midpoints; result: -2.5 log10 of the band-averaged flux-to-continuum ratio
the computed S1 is -0.058 mag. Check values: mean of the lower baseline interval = 72.3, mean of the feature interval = 77.4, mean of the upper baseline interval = 74.3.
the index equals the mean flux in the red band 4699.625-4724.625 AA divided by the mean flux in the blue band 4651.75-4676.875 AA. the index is 1.0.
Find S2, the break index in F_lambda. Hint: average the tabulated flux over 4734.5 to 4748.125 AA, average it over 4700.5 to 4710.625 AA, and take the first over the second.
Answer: 1.20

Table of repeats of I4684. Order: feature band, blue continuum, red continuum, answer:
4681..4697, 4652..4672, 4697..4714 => -1.28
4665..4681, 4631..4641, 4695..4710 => -0.77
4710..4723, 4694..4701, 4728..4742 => -0.41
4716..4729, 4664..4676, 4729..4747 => -2.37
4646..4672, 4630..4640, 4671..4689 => -1.09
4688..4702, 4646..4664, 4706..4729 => -0.30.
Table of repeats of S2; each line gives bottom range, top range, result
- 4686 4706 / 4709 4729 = 1.11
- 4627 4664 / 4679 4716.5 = 0.98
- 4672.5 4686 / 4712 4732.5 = 1.21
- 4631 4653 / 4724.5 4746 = 1.09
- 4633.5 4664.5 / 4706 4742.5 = 1.06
